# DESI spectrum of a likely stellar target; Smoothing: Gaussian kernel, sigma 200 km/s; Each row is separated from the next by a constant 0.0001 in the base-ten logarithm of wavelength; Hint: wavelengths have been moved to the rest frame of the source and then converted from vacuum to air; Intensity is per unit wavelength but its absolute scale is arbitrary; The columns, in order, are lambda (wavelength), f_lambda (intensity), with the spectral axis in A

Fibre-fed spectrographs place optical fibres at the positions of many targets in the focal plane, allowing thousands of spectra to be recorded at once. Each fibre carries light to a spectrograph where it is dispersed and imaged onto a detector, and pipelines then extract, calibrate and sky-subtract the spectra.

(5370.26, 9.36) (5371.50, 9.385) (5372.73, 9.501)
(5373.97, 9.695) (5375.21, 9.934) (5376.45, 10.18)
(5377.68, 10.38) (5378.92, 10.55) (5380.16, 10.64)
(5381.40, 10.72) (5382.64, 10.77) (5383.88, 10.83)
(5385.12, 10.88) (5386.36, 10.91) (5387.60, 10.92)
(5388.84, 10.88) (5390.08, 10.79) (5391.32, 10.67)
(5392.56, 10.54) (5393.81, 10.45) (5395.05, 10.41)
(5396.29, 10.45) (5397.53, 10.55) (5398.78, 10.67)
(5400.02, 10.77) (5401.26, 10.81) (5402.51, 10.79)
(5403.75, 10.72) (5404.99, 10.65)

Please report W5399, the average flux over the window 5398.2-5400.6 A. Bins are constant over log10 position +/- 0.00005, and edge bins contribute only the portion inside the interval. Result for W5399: 10.7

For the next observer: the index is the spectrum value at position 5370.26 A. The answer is 9.36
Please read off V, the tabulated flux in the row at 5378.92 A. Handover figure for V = 10.55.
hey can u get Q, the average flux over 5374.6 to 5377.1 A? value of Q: 10.1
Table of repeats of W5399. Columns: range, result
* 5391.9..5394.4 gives 10.5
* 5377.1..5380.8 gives 10.5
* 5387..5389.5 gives 10.9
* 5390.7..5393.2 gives 10.6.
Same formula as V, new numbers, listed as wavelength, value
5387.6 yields 10.92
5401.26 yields 10.81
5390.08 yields 10.79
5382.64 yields 10.77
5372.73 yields 9.501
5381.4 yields 10.72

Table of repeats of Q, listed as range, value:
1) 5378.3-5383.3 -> 10.7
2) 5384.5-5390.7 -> 10.9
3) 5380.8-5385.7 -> 10.8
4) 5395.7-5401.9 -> 10.6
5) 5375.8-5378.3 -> 10.3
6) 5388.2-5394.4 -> 10.7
